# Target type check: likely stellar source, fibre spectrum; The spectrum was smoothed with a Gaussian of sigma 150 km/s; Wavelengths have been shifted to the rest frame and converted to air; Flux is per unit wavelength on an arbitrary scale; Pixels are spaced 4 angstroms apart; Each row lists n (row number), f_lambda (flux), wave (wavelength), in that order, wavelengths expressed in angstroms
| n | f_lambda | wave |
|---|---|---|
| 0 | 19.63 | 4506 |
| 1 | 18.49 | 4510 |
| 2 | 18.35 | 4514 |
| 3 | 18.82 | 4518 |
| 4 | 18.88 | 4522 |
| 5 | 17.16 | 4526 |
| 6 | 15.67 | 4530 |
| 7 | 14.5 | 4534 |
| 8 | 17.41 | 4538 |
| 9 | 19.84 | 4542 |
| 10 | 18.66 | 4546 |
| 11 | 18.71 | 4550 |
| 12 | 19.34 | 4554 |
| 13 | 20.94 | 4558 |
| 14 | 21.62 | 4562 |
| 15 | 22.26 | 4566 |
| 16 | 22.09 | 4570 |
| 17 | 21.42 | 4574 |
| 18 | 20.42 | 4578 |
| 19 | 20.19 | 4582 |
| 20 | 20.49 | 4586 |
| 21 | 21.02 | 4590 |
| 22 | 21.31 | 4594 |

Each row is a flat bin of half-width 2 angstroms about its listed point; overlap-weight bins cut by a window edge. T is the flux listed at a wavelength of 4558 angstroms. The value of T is 20.94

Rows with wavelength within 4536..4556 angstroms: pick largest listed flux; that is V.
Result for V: 19.84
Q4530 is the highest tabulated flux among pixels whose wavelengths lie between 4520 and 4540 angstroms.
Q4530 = 18.88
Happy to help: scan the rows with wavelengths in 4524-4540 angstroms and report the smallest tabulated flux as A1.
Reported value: 14.5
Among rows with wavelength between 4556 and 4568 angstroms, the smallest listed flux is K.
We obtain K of 20.94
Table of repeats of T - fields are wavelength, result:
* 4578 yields 20.42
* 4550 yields 18.71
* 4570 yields 22.09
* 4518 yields 18.82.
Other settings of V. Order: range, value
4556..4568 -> 22.26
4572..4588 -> 21.42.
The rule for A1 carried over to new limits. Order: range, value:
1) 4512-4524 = 18.35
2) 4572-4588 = 20.19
